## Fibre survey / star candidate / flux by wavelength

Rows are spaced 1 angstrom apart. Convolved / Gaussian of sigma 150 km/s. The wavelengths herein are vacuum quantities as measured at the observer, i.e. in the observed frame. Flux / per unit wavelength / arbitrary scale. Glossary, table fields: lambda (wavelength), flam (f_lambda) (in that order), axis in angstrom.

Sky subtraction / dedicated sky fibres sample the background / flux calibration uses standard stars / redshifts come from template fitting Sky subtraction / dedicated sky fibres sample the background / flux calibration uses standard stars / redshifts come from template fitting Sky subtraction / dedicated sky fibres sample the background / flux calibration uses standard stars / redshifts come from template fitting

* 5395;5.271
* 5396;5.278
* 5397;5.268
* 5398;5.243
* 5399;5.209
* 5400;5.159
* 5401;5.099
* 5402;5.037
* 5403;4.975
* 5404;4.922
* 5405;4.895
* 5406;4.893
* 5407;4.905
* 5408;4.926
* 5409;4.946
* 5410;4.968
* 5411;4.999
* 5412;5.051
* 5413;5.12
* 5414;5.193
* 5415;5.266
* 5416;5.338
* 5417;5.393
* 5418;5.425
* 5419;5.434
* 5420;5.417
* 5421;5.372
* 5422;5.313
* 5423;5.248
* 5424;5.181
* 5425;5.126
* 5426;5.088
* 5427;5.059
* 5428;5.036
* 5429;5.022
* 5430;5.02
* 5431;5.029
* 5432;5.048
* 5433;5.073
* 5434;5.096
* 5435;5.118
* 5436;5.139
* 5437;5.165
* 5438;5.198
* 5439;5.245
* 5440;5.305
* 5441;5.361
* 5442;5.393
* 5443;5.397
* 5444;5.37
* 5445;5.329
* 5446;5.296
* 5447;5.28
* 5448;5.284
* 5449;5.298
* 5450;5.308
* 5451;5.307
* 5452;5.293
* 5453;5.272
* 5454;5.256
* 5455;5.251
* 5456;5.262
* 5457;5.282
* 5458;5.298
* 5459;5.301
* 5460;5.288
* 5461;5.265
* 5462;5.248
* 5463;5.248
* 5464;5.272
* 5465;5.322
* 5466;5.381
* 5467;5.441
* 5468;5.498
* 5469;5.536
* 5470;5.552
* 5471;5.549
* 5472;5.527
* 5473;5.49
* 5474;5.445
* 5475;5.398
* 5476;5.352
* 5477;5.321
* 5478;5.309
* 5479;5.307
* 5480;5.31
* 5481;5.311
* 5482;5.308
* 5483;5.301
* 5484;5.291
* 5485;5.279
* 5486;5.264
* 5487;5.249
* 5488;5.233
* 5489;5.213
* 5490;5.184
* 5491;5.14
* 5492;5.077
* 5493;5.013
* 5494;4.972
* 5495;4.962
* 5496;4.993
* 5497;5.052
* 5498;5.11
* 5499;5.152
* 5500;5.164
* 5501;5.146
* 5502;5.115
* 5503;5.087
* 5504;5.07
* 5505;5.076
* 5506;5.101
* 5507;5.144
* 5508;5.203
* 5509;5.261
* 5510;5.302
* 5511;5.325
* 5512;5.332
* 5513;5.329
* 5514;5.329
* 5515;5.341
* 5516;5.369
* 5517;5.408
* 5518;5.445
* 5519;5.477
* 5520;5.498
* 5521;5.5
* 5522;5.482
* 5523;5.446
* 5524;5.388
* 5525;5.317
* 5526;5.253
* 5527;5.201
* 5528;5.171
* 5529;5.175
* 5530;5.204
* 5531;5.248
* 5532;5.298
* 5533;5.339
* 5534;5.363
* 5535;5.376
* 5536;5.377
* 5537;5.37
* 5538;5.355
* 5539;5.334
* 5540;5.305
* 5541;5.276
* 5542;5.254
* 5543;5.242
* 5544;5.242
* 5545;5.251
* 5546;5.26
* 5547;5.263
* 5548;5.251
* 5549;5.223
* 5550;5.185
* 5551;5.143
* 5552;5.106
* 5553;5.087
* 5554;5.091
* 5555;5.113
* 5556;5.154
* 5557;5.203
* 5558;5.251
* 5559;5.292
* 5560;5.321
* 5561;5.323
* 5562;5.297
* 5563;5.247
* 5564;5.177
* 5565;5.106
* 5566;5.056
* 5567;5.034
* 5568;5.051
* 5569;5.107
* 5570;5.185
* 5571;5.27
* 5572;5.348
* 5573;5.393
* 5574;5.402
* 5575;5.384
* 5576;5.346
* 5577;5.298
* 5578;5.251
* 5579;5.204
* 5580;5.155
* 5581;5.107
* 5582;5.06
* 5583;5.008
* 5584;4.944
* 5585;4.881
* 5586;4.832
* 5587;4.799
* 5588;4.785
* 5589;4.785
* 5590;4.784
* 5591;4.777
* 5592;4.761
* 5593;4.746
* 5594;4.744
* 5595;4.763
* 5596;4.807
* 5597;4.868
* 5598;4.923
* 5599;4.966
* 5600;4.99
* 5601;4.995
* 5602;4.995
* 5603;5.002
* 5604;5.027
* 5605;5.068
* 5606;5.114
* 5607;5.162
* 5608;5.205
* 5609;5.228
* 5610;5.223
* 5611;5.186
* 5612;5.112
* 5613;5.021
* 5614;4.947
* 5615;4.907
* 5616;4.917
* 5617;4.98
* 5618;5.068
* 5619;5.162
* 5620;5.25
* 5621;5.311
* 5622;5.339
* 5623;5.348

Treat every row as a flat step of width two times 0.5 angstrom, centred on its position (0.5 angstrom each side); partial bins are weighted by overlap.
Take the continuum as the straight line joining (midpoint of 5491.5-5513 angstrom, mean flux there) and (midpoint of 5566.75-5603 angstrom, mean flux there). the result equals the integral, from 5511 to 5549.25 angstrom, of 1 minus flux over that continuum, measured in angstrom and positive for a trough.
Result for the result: -1.7 angstrom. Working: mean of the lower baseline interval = 5.13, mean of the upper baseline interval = 5.02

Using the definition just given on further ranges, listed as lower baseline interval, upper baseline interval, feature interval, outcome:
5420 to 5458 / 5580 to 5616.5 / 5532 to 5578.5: -2.0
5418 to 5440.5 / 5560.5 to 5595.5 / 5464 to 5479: -0.8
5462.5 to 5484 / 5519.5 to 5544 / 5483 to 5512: 1.1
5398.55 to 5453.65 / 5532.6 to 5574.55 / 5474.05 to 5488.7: -0.3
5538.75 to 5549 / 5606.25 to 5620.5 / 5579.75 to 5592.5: 0.7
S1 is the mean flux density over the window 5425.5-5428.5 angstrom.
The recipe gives 5.06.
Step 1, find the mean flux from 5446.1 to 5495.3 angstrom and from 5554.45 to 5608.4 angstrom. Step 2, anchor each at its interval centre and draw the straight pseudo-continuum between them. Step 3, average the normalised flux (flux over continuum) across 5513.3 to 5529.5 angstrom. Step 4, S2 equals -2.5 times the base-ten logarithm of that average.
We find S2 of -0.03 mag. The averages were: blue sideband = 5.3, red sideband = 5.07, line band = 5.36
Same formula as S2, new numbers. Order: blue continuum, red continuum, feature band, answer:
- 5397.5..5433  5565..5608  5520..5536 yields -0.05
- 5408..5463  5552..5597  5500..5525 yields -0.03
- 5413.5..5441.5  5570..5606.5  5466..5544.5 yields -0.04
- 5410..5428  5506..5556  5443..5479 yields -0.02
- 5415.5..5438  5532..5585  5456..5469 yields -0.03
